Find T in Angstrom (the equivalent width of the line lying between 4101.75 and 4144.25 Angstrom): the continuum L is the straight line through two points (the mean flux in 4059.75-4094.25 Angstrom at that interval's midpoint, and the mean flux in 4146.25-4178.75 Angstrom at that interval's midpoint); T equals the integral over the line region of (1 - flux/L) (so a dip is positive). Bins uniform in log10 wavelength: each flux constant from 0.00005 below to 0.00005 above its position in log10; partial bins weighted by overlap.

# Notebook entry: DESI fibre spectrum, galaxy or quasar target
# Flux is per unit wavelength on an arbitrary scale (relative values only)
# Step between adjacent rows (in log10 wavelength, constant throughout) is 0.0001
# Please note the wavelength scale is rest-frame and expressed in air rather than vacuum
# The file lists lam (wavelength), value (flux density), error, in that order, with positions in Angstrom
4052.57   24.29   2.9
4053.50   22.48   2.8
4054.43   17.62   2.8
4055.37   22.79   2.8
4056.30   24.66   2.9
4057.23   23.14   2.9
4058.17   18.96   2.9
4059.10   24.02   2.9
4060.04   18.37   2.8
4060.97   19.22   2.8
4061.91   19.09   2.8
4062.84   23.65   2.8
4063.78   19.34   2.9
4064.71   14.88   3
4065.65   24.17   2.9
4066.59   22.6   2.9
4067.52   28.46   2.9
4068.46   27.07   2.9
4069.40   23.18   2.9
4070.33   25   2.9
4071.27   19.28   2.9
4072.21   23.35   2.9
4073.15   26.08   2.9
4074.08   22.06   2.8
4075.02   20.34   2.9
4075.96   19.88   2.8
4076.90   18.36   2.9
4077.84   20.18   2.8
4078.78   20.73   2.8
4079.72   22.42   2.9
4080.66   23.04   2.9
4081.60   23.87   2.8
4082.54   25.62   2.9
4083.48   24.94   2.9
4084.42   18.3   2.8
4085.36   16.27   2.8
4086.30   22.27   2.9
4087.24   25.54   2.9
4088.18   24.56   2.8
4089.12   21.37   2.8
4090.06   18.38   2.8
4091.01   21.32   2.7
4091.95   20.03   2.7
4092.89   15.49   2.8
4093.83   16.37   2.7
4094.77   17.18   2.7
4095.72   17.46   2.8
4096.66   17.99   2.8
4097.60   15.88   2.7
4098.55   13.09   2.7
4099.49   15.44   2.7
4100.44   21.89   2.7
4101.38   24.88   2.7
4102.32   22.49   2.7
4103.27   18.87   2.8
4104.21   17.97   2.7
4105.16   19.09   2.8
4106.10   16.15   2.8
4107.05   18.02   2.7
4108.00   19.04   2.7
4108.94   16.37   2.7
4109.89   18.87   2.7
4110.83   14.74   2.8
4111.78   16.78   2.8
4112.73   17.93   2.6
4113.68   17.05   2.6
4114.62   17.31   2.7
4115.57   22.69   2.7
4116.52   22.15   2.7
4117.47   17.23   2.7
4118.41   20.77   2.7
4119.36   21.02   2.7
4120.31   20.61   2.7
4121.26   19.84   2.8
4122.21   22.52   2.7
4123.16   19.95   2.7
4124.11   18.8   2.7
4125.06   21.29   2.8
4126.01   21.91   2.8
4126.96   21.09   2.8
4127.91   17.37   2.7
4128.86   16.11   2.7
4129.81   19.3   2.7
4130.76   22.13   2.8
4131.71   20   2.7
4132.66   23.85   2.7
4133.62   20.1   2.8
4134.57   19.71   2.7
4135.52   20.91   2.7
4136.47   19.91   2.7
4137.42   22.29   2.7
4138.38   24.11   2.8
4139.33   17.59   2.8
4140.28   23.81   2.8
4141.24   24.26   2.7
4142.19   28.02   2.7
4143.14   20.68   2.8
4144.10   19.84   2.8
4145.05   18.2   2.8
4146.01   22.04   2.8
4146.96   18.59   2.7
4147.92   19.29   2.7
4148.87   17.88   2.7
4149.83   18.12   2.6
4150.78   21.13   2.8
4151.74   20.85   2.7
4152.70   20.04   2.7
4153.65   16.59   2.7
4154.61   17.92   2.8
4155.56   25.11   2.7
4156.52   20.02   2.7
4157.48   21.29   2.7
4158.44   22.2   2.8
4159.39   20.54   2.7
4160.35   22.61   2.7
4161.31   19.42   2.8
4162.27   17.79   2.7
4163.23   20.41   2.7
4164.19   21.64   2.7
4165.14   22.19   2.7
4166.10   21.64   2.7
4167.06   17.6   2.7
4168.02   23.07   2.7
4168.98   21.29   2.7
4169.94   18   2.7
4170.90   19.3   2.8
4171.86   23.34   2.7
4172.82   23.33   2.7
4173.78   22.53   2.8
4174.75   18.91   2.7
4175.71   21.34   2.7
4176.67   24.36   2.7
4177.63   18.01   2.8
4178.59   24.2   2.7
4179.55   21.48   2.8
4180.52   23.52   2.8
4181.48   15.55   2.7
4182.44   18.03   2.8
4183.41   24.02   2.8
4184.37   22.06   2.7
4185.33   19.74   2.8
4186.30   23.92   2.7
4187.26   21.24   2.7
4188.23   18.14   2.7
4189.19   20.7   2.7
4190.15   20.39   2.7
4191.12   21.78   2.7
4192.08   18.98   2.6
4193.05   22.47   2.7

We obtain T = 2.0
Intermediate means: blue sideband 21.5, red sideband 20.6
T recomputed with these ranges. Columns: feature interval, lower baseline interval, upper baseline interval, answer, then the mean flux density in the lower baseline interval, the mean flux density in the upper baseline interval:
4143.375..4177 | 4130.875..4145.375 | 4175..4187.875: 1.44 Angstrom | 21.6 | 21.3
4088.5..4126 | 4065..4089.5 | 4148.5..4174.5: 5.10 Angstrom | 22.6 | 20.6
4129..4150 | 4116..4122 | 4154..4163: -0.37 Angstrom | 20.4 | 20.7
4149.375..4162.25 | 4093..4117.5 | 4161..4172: -0.22 Angstrom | 18.2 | 20.4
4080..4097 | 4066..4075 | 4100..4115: 0.64 Angstrom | 23.9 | 18.6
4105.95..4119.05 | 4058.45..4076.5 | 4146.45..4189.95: 1.91 Angstrom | 22.1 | 20.6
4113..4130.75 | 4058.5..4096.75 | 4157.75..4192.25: 1.06 Angstrom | 21.3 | 20.9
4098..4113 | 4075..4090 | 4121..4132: 1.88 Angstrom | 21.7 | 20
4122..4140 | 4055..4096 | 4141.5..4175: 0.37 Angstrom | 21.5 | 20.6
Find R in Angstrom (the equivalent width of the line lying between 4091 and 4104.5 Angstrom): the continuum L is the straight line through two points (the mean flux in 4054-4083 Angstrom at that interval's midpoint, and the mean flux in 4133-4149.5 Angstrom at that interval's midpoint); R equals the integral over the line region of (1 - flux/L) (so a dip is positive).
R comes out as 2.0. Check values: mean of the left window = 22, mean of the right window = 21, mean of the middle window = 18.3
